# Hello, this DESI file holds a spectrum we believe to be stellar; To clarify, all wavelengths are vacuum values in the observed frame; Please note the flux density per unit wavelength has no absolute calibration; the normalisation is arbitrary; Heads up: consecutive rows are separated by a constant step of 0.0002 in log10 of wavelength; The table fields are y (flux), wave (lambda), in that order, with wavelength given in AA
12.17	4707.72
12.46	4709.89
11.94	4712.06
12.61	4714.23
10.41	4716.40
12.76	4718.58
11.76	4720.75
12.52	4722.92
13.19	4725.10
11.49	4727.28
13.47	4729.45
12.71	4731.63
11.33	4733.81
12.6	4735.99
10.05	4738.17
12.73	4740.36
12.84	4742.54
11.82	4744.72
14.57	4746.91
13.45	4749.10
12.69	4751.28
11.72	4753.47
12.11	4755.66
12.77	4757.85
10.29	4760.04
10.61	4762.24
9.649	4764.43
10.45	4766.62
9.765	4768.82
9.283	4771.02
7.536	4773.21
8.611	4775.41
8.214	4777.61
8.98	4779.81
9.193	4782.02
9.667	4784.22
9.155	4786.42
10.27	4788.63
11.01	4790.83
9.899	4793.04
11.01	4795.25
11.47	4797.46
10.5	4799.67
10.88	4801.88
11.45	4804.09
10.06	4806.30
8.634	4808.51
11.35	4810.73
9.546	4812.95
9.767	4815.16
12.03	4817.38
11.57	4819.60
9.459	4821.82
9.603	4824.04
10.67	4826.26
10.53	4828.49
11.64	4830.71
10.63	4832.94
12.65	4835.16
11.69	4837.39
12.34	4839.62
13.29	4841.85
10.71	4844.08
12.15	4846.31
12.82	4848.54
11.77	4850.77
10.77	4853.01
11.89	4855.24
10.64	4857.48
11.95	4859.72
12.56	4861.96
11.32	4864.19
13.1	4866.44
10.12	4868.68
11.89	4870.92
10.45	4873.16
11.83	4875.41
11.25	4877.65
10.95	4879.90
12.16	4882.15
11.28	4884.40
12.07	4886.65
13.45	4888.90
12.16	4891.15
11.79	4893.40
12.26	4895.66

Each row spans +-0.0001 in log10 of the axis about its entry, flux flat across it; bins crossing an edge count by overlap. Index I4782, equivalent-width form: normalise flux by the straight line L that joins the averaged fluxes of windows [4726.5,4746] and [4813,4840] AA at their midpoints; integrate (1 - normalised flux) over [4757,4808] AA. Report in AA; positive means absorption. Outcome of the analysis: 6.8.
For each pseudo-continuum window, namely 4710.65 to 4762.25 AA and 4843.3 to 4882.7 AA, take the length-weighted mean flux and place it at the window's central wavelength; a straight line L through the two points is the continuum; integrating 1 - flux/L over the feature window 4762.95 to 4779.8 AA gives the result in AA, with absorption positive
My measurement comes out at 4.1 AA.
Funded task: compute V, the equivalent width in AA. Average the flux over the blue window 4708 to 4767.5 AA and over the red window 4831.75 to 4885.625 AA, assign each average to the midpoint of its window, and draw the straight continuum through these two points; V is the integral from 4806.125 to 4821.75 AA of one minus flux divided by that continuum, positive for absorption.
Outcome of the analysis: 1.9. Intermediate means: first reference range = 12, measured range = 10.4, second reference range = 11.7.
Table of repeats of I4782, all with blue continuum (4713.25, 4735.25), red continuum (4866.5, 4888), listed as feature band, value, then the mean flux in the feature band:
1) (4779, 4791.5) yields 2.3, 9.68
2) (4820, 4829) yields 1.2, 10.1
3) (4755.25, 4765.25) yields 0.8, 11.1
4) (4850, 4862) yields 0.0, 11.5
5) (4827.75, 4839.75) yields 0.1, 11.6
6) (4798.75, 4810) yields 1.4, 10.3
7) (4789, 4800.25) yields 1.1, 10.8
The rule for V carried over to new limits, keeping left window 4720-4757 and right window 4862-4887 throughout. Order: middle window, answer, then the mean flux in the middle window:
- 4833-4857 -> -0.4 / 11.9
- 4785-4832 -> 5.7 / 10.5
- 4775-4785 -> 2.6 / 8.93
